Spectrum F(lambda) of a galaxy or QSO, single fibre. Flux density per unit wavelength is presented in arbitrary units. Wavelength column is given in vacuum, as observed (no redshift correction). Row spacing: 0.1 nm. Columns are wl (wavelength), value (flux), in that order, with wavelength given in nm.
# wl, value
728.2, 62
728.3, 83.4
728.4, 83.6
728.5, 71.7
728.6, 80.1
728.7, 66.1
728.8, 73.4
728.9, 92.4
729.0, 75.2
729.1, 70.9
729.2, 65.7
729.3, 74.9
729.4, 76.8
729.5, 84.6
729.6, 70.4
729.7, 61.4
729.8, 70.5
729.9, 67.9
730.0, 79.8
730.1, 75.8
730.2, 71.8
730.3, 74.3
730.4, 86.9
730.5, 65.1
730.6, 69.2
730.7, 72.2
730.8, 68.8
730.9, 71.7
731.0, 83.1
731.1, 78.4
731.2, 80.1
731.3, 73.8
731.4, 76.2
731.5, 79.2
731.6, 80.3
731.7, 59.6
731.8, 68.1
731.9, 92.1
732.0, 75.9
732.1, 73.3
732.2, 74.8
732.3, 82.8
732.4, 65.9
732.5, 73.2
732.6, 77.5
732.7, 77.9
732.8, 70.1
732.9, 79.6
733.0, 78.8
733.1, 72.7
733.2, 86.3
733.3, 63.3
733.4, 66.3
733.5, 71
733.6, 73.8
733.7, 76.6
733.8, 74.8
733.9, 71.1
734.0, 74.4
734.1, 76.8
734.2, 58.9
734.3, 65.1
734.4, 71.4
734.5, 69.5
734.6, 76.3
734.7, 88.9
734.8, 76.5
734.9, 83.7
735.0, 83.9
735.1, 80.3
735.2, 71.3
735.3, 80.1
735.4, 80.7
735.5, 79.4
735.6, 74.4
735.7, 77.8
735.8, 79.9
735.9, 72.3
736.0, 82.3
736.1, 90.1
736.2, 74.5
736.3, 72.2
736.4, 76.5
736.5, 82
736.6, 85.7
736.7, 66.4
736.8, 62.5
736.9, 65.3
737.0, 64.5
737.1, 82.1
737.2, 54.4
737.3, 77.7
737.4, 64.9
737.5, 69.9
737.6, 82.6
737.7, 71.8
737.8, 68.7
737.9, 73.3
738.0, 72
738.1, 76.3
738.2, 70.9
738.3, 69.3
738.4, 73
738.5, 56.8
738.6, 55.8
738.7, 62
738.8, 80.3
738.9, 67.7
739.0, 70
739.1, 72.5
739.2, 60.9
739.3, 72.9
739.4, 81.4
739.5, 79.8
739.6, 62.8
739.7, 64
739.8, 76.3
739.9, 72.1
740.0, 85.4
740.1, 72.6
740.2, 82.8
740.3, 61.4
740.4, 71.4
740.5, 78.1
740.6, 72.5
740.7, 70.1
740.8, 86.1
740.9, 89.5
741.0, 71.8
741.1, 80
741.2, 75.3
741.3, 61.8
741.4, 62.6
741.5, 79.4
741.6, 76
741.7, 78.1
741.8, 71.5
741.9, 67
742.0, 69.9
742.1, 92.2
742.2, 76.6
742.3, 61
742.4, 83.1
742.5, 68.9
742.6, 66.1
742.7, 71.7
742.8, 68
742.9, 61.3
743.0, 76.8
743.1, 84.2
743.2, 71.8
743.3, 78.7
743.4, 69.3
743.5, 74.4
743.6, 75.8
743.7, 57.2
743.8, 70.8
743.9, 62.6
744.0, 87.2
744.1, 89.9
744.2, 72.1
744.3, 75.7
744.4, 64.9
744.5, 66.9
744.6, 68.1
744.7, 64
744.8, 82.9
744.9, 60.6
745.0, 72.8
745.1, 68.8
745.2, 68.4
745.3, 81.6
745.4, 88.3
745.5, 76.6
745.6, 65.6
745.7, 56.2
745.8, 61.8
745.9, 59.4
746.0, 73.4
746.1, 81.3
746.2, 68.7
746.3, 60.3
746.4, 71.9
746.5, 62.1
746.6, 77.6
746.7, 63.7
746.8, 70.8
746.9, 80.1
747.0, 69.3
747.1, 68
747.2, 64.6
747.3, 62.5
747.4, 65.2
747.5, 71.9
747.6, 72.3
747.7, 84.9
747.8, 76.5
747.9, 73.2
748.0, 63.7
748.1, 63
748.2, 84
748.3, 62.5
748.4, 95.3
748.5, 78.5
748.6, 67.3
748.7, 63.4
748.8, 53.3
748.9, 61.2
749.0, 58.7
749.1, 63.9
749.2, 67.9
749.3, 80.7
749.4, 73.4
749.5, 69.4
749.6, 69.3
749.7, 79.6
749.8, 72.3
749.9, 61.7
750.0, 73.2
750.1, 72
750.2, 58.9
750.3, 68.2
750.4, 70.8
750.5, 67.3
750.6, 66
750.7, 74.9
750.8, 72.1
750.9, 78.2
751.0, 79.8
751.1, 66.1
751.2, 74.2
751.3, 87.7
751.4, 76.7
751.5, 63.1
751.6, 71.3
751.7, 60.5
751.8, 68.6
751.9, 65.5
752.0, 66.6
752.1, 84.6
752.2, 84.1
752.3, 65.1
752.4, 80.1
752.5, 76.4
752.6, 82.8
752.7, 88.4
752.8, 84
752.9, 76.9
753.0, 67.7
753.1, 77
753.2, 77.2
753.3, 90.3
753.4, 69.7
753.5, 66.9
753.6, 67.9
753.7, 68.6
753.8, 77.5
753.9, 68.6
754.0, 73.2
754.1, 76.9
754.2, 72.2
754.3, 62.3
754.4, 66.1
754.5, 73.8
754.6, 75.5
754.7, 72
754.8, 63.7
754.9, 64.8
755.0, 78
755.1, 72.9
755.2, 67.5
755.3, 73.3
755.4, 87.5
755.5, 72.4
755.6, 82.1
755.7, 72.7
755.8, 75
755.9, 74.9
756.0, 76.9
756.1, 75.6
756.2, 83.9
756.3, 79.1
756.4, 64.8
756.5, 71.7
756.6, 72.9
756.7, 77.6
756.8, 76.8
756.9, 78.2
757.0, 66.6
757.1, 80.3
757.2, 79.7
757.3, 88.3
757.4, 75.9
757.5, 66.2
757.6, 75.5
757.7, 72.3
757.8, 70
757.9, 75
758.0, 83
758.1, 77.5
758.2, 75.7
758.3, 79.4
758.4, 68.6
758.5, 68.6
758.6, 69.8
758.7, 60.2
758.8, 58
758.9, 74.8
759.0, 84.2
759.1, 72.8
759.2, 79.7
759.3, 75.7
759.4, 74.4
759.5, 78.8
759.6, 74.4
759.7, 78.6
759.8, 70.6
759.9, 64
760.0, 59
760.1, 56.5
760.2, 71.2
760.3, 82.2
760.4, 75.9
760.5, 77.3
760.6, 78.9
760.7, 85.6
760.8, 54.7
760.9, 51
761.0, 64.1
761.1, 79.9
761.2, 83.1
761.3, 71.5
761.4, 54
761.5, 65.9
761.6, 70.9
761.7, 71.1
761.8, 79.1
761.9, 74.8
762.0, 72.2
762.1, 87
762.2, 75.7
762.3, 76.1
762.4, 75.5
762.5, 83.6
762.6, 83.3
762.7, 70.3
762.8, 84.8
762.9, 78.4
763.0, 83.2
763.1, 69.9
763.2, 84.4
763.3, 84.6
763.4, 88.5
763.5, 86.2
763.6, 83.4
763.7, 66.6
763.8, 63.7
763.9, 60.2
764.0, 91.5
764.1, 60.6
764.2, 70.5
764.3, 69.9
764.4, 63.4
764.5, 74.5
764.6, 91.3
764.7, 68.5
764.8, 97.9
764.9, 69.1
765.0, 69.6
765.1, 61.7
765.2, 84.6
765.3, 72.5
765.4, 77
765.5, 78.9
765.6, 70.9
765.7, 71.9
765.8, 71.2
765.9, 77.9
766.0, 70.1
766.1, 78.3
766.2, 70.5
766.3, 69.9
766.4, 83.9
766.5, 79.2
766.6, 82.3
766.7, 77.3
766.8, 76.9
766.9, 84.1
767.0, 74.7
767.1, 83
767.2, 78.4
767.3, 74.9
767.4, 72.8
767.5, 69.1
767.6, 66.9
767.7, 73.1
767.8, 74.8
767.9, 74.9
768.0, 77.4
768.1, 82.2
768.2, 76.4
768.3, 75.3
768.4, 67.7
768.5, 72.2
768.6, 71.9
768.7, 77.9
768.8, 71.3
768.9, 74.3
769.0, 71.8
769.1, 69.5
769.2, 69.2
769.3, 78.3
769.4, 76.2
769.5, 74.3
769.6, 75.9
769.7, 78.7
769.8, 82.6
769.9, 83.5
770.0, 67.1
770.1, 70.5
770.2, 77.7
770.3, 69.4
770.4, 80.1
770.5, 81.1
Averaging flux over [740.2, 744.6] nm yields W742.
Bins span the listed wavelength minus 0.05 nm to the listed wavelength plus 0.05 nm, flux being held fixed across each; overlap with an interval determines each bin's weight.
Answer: 73.3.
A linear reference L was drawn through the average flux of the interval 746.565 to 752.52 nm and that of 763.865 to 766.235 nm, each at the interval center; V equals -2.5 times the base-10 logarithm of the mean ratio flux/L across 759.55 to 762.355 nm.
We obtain 0.02 mag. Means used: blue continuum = 71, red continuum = 74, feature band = 71.6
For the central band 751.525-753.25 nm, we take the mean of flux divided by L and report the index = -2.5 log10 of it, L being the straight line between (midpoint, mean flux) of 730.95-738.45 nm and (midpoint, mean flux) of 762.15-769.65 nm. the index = 0.004 mag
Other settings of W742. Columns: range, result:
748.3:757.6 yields 73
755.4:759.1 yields 74.7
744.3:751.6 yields 70.4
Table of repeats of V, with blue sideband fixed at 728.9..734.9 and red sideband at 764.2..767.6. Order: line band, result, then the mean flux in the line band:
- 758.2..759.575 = 0.03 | 72.8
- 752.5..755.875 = 0.01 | 74.1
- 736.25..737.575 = 0.05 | 71.3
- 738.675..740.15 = 0.03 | 72.2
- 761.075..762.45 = 0.02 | 74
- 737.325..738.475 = 0.04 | 71.9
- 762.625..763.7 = -0.07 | 80.7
